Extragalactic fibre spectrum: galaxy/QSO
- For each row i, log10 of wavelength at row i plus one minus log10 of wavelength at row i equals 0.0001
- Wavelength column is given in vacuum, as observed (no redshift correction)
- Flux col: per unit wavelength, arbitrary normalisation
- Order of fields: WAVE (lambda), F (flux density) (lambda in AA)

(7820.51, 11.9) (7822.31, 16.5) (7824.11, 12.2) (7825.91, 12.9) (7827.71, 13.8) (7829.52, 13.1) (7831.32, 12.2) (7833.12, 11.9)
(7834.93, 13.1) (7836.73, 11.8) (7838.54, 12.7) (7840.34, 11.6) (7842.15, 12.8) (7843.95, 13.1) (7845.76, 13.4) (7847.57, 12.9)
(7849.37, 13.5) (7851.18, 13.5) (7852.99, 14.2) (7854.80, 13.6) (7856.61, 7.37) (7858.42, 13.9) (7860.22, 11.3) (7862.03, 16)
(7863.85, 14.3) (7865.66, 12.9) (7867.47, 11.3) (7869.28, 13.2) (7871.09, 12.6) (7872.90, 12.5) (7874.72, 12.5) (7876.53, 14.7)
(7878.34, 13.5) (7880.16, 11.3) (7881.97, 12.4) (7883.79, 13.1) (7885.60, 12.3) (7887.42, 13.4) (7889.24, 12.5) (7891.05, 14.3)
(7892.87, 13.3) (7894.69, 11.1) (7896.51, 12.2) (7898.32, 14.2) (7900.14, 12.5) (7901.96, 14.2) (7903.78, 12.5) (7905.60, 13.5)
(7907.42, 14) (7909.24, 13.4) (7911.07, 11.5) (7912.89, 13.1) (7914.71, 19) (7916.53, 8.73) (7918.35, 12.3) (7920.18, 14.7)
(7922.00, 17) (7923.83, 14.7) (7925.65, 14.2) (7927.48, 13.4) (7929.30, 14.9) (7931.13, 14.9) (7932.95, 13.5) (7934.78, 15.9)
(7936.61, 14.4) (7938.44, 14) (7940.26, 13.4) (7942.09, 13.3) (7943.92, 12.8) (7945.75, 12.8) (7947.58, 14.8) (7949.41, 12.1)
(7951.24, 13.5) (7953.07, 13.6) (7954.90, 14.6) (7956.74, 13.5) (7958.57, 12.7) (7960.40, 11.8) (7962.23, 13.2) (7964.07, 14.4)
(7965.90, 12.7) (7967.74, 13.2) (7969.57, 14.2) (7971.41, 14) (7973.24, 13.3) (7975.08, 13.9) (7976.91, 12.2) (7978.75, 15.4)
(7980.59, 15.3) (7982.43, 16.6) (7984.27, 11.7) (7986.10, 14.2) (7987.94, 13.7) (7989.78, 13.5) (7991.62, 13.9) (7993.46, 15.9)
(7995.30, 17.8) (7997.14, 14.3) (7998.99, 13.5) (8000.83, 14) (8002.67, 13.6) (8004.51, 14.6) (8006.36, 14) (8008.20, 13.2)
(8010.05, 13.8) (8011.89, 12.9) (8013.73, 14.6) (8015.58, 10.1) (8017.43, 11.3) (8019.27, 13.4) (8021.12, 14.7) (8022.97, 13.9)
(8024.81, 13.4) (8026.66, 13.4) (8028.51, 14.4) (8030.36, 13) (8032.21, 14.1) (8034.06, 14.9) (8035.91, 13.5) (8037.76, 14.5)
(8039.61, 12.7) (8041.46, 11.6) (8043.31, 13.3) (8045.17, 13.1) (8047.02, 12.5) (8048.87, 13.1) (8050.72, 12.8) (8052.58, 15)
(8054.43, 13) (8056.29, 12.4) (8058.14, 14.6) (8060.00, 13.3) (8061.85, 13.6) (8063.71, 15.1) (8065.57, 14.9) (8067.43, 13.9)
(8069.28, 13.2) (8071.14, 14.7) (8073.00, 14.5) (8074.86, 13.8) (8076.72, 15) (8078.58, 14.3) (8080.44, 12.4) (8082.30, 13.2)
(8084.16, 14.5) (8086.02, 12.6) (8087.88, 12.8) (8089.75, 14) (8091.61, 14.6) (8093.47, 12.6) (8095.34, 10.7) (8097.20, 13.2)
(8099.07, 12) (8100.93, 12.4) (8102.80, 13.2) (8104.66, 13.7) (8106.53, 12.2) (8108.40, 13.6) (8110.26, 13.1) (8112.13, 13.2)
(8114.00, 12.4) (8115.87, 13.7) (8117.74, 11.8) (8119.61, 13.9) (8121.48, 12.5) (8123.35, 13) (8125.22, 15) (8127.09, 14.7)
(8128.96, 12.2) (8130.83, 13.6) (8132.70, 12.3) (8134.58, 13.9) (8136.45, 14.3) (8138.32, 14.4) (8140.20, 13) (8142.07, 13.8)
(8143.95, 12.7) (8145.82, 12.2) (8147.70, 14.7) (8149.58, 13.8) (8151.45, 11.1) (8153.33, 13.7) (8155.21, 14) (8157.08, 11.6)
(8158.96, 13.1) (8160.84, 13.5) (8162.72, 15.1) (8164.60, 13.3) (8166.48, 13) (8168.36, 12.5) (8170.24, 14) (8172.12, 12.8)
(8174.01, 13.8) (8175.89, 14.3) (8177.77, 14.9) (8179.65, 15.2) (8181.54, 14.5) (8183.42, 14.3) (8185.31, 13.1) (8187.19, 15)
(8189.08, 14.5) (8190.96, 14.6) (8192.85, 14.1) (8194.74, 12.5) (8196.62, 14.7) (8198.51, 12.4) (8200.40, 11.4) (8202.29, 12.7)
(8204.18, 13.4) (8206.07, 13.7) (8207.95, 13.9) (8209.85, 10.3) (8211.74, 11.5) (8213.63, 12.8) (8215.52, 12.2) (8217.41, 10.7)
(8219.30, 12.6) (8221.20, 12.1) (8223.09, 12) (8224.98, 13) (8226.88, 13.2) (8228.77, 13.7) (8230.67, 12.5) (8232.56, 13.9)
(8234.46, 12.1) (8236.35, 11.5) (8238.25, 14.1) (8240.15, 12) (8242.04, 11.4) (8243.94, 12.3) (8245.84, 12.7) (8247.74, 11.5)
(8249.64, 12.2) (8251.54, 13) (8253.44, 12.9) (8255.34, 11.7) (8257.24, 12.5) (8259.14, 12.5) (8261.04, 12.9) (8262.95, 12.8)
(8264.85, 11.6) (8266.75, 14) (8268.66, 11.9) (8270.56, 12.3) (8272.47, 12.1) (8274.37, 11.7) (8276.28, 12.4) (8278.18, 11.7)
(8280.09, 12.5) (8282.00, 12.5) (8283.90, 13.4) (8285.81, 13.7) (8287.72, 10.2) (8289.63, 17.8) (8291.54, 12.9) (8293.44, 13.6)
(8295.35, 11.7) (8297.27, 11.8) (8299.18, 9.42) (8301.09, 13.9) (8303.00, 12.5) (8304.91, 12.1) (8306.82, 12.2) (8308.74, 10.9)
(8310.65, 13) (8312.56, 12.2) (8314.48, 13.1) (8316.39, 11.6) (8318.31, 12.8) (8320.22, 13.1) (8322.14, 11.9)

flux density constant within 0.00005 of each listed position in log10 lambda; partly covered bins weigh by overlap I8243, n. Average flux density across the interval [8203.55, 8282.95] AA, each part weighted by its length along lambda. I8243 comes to 12.4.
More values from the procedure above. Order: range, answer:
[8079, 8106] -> 13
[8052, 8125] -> 13.4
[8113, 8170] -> 13.3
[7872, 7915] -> 13.1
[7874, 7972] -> 13.5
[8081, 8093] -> 13.5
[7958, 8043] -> 13.7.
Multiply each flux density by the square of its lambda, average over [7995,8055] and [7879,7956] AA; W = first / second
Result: 1.03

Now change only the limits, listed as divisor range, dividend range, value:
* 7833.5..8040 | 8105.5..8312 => 1.03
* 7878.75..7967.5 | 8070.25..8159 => 1.04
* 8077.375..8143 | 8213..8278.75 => 0.97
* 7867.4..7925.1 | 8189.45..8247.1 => 1.04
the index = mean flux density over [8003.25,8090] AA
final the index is 13.6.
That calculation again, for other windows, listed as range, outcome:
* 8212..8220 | 12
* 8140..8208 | 13.5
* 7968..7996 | 14.3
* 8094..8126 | 12.9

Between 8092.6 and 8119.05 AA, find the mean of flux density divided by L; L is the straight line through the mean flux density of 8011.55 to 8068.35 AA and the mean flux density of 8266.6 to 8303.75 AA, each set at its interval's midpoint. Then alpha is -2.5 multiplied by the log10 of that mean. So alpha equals 0.04 mag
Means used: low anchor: 13.5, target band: 12.7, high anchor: 12.6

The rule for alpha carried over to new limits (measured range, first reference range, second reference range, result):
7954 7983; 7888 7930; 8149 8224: -0.03 mag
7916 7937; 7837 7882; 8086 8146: -0.10 mag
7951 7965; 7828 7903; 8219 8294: -0.05 mag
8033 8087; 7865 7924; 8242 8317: -0.07 mag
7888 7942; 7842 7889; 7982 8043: -0.04 mag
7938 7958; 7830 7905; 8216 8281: -0.06 mag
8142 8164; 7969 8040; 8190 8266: -0.02 mag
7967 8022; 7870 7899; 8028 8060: -0.05 mag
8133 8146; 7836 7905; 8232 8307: -0.07 mag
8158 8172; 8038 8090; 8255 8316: -0.03 mag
